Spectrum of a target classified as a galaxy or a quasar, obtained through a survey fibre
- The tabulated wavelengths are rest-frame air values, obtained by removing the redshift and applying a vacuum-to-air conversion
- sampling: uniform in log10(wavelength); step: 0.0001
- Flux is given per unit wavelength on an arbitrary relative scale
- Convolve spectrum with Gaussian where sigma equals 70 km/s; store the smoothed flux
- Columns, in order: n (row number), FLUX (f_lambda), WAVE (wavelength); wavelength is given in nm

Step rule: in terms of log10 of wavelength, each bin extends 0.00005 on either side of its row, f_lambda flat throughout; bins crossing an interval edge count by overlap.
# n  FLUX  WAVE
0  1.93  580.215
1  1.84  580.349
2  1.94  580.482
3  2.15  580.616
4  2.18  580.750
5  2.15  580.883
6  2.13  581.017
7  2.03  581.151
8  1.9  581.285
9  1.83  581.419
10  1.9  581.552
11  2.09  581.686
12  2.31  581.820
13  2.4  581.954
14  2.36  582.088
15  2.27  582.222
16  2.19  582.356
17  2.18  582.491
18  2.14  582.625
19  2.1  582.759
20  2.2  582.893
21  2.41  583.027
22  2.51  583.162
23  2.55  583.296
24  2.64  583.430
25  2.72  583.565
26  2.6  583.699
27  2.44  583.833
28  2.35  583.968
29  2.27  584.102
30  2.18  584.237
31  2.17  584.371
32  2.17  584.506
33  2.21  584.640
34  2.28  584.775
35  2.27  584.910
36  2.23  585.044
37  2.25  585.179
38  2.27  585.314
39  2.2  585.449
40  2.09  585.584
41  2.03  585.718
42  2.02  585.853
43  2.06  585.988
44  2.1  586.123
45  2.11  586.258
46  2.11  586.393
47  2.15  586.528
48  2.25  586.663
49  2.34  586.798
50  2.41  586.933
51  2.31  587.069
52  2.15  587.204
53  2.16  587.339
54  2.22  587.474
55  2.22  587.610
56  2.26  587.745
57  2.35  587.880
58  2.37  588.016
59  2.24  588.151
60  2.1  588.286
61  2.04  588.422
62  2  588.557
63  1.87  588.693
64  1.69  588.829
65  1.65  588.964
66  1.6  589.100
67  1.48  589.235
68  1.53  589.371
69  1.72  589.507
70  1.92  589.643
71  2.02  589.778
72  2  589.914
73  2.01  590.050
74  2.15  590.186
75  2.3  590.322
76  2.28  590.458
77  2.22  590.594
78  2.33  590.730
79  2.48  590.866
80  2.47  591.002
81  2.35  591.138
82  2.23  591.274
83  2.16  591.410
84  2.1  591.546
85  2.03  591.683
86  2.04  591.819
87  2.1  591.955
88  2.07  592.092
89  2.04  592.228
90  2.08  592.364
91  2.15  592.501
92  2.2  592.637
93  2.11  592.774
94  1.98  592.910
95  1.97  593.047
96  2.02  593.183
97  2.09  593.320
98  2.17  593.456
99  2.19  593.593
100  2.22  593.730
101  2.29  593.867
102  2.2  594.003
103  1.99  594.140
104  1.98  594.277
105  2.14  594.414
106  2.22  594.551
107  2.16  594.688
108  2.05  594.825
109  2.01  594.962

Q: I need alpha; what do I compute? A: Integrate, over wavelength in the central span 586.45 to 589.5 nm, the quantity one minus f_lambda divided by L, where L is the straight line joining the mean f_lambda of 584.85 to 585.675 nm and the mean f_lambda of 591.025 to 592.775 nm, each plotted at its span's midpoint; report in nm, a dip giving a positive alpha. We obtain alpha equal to 0.178 nm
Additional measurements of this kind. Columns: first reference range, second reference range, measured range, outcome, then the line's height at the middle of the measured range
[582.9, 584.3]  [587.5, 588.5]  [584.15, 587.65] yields 0.21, 2.33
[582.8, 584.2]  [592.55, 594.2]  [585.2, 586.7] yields 0.15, 2.37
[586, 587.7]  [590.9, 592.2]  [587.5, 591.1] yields 0.22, 2.19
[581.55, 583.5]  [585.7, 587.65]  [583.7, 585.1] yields -0.02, 2.24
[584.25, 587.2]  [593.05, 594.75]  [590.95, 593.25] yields 0.03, 2.15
